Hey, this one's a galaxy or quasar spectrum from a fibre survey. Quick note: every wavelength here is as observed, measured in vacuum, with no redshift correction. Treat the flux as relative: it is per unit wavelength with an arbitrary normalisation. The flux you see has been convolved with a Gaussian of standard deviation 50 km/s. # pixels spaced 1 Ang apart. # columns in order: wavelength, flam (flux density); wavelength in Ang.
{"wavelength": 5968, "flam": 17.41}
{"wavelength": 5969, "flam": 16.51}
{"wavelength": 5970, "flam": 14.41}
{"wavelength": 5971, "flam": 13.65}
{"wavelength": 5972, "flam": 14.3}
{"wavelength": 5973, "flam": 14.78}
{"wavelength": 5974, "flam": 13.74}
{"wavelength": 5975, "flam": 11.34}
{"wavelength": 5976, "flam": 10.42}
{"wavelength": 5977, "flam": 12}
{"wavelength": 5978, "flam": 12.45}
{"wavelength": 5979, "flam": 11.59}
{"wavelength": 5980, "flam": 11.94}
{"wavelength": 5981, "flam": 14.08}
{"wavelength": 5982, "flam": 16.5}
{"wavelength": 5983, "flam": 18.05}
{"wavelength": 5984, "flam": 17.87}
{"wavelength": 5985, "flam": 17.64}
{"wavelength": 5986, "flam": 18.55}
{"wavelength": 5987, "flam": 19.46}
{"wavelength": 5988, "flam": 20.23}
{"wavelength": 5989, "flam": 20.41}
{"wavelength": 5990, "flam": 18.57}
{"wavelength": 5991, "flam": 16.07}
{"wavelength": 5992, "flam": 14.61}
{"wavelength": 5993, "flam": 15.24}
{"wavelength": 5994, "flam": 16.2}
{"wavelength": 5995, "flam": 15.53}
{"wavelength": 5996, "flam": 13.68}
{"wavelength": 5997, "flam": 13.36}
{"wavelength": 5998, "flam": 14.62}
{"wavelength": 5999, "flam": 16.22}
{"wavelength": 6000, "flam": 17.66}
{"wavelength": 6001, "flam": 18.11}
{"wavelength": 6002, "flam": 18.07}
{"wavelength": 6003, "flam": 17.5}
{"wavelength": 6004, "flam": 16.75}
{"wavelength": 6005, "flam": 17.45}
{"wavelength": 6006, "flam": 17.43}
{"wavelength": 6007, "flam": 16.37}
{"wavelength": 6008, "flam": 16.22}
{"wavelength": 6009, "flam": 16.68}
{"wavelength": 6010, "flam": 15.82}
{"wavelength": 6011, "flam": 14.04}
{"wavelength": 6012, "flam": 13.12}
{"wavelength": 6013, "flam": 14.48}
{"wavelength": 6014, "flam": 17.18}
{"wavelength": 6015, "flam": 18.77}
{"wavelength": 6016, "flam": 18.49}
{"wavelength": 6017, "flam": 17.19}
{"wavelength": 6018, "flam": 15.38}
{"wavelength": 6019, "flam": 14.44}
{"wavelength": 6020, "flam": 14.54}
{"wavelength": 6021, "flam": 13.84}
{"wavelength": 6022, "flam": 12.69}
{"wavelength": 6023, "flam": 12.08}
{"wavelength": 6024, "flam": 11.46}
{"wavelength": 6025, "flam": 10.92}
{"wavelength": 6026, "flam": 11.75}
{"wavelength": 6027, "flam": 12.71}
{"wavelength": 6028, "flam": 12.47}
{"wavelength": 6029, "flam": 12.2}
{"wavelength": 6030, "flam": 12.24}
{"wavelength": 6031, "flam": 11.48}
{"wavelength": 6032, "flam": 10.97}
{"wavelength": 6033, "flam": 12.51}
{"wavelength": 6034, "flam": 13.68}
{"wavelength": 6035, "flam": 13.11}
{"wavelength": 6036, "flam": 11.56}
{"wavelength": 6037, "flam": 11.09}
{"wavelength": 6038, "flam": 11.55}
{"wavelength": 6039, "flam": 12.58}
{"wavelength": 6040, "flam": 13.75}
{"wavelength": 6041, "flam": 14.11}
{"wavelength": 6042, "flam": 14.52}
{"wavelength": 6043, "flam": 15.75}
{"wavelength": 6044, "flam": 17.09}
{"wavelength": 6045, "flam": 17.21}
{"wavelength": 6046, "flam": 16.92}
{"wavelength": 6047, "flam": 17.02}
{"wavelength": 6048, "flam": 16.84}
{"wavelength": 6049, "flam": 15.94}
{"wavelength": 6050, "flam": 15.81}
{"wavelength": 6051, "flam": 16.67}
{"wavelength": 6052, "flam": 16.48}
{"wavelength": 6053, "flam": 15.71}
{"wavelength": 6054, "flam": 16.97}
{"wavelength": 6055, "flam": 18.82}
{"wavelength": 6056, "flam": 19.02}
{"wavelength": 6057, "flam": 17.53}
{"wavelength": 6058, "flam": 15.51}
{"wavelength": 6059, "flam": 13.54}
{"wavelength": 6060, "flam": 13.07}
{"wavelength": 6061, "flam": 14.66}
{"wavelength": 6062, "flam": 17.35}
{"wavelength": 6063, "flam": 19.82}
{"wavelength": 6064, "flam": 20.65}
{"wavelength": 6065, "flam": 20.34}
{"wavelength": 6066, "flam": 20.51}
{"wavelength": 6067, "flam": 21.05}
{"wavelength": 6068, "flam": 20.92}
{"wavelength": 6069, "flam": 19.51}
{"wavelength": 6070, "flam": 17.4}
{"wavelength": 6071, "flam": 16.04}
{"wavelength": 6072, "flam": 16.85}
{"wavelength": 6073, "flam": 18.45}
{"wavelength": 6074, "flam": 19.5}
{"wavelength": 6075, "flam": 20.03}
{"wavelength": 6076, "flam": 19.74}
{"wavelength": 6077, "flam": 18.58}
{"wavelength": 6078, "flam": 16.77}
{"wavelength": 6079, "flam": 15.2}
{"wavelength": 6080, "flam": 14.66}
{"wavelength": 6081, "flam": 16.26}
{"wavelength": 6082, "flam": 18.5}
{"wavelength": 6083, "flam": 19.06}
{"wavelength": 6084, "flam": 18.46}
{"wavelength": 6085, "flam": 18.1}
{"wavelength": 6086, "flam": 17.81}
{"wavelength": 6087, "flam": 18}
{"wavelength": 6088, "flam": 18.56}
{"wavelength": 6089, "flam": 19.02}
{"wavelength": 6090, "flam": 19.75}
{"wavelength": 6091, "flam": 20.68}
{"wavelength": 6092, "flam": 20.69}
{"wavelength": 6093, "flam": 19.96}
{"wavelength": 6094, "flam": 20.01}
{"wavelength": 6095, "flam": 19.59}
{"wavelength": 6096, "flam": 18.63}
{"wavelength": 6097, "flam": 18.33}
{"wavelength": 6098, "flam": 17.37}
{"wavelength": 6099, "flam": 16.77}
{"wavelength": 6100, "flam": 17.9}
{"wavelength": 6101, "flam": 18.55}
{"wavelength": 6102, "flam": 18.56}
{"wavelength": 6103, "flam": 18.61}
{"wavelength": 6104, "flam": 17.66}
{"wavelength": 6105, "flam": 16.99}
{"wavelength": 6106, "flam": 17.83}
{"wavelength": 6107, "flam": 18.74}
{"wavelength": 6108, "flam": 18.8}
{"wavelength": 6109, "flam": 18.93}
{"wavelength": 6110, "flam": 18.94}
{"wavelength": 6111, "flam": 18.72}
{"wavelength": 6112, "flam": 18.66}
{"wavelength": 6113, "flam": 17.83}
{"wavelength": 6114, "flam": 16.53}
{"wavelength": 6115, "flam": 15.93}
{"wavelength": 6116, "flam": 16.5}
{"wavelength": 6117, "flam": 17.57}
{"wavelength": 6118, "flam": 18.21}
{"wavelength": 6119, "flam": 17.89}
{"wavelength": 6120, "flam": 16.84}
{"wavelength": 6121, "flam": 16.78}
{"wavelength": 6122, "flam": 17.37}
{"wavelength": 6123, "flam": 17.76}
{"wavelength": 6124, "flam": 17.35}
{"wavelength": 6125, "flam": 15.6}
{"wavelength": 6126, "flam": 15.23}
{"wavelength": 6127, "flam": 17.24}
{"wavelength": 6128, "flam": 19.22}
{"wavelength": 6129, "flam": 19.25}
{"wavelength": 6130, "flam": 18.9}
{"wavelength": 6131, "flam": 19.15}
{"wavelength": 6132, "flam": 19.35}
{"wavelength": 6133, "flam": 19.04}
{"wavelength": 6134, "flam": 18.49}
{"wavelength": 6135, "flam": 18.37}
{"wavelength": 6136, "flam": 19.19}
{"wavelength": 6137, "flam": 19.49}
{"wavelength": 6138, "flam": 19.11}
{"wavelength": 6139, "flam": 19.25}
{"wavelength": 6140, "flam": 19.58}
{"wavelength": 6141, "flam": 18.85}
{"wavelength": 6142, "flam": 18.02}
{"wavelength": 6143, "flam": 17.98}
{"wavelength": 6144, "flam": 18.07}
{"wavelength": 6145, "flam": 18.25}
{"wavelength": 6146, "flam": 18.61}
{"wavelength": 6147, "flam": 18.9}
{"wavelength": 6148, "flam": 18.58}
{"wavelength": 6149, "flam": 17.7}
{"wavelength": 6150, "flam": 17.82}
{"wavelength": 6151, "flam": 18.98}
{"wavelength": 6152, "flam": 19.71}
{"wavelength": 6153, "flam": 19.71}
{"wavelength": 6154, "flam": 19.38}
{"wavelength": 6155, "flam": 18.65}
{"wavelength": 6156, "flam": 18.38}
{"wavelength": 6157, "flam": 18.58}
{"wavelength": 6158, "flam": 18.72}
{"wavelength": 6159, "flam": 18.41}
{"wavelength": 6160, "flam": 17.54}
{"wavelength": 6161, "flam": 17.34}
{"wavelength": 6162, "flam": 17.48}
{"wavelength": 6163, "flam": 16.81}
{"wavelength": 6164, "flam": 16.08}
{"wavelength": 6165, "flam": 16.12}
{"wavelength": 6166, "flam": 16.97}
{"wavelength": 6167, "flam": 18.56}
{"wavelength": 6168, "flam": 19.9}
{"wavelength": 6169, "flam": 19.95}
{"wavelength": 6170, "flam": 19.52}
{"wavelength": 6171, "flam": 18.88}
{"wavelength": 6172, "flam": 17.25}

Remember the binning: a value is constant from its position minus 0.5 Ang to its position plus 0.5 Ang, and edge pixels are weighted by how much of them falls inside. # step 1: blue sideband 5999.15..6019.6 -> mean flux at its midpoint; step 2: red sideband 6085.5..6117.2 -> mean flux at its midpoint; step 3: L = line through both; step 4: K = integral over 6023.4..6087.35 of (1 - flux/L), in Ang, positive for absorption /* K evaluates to 5.5 Ang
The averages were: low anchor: 16.5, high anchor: 18.4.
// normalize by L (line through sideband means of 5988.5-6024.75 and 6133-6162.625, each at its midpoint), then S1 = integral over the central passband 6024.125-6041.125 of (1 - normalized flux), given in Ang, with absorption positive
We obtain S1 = 4.3 Ang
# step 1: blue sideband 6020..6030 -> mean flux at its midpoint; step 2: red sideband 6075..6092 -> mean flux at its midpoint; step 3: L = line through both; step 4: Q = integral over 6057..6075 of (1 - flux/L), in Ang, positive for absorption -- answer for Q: -1.7 Ang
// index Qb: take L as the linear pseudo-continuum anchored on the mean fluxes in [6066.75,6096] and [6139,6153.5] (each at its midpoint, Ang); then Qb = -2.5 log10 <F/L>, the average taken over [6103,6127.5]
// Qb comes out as 0.07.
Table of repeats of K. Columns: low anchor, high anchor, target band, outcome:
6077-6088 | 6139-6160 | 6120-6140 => 0.07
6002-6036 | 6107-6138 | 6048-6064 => -0.91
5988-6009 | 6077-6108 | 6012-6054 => 7.12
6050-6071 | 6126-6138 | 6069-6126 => 0.64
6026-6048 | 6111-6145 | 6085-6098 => -2.31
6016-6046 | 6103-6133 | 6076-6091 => -1.72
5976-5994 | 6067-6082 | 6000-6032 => 3.45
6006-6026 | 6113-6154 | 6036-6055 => 0.51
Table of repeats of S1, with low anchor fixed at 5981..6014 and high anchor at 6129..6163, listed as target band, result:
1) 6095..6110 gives -0.13 Ang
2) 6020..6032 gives 3.38 Ang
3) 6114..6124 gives 0.60 Ang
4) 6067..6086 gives -0.42 Ang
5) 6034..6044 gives 2.23 Ang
